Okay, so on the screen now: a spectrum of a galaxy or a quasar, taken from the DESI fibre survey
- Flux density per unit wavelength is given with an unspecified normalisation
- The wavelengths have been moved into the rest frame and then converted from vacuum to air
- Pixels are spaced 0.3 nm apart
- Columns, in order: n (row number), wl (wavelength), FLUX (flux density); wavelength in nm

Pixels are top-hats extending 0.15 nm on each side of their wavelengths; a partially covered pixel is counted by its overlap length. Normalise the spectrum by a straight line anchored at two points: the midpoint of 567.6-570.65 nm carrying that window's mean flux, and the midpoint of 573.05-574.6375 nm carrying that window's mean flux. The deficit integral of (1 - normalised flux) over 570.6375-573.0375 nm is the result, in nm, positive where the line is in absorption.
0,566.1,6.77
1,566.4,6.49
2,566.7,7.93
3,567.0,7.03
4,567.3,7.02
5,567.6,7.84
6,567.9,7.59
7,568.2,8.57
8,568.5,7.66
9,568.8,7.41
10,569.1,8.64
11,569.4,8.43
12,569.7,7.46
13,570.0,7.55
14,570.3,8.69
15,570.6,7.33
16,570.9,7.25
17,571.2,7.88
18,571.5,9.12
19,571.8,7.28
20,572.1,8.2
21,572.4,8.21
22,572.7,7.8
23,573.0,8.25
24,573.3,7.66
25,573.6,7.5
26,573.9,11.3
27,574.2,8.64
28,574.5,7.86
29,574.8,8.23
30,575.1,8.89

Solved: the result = 0.10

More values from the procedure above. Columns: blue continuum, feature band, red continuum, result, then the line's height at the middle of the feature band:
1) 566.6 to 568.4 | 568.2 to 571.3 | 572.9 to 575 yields 0.033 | 7.95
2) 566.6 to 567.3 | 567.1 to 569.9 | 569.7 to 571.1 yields -0.122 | 7.5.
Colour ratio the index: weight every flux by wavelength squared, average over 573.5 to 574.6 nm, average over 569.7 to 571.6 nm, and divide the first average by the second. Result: 1.1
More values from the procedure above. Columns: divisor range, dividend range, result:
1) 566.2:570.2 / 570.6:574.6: 1.09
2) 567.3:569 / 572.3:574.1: 1.11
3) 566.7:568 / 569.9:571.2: 1.05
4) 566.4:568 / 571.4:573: 1.12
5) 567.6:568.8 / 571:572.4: 1.04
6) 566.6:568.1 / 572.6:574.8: 1.15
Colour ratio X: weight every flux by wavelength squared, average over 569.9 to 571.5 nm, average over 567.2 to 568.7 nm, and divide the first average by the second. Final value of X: 1.03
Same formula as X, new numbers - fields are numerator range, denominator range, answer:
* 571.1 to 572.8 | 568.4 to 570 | 1.04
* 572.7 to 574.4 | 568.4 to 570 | 1.10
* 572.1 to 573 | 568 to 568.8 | 1.03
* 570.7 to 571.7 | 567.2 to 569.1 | 1.04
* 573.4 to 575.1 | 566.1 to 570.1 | 1.16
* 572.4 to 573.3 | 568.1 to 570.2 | 1.02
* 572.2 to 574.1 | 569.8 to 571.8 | 1.08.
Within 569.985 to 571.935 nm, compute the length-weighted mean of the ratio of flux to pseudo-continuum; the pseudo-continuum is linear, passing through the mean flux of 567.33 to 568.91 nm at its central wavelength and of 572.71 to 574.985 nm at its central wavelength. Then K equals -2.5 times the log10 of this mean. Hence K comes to 0.028 mag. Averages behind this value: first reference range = 7.76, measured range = 7.9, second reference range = 8.46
